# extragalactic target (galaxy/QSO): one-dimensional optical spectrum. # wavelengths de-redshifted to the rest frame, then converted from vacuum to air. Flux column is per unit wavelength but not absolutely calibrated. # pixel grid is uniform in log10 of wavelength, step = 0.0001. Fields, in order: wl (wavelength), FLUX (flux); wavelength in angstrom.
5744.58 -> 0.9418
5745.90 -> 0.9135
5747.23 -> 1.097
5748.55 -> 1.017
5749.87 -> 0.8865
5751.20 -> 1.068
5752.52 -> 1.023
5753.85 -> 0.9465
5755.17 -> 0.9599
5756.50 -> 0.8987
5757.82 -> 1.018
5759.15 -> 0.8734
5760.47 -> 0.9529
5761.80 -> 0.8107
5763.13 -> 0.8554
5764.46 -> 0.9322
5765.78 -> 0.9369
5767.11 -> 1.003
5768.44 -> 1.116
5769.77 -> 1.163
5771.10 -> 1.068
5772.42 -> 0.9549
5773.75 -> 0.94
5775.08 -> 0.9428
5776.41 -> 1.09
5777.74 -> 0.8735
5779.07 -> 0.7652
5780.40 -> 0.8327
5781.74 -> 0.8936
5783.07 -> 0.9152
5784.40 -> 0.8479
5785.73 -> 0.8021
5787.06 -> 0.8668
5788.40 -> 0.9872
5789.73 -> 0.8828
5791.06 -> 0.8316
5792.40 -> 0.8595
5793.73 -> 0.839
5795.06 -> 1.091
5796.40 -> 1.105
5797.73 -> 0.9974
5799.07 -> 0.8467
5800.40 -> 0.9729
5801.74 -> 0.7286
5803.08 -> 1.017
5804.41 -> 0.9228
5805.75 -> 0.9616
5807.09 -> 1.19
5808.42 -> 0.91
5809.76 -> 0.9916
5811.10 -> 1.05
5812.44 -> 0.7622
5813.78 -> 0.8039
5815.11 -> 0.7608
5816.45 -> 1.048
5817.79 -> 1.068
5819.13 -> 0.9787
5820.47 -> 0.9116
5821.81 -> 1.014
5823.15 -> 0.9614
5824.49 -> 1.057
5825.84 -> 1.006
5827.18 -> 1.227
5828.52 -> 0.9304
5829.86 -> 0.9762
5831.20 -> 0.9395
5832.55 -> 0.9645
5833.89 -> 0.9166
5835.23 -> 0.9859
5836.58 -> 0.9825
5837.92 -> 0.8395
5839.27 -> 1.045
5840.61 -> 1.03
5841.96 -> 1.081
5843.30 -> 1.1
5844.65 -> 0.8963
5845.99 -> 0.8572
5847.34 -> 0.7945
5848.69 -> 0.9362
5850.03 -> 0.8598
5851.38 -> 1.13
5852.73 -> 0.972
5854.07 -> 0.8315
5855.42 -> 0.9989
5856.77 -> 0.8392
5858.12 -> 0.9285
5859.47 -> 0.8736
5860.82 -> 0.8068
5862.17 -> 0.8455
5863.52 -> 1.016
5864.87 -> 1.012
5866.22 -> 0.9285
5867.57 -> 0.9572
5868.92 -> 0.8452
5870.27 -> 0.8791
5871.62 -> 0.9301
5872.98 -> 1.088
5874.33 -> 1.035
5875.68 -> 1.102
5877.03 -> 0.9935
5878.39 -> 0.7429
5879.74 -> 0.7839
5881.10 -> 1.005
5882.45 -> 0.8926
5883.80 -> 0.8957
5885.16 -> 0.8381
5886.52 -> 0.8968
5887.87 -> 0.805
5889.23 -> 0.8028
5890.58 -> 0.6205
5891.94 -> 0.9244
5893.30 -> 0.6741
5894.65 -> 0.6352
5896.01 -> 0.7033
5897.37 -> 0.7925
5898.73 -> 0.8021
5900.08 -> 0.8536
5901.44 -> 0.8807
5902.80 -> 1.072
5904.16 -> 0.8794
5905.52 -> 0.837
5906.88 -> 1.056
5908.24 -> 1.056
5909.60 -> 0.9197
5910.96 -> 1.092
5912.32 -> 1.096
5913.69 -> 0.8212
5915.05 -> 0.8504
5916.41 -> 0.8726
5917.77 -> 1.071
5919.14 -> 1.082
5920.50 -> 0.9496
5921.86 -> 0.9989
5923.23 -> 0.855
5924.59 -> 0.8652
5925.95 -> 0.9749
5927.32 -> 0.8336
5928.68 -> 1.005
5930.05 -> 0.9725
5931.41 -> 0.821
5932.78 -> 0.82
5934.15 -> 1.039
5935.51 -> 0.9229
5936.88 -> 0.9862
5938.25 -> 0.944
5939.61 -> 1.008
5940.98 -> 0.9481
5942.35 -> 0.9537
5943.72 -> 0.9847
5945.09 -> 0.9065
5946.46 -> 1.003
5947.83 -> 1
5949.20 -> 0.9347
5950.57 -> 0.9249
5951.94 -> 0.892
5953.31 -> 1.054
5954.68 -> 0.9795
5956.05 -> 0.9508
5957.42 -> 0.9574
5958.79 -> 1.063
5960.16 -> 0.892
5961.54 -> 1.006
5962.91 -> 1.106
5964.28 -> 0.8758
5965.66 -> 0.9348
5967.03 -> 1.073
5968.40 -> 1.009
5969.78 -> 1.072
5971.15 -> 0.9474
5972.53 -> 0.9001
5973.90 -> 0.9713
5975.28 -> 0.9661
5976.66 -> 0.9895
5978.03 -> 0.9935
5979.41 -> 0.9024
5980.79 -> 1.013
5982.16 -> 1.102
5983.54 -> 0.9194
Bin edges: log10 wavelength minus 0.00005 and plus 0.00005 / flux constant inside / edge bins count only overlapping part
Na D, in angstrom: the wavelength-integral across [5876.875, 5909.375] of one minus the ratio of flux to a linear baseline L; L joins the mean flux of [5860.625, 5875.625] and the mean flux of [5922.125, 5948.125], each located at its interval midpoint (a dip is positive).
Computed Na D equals 3.3 angstrom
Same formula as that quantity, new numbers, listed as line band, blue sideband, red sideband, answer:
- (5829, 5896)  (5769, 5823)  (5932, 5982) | 2.9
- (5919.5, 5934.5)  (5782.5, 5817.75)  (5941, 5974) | 0.7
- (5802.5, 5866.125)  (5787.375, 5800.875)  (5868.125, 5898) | -3.9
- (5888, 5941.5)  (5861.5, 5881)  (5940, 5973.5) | 3.0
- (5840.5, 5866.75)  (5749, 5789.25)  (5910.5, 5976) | 0.4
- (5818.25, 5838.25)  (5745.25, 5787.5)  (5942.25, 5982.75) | -0.5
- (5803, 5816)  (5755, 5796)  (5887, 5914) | -0.3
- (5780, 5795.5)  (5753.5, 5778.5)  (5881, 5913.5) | 1.0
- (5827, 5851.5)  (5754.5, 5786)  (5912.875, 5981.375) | -0.5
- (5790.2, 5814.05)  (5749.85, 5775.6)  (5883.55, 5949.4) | 0.4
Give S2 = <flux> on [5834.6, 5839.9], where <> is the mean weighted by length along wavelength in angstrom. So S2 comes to 0.961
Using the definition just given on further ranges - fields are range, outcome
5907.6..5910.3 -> 0.988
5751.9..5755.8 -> 0.976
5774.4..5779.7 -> 0.919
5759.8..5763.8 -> 0.872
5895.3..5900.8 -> 0.788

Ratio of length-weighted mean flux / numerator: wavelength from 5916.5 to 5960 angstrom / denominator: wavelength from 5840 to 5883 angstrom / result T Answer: 1.02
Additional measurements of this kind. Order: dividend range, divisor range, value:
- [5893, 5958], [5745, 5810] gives 0.98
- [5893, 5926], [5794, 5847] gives 0.94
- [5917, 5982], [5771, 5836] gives 1.02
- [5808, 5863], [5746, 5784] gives 0.99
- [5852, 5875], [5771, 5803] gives 1.02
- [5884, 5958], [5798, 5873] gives 0.96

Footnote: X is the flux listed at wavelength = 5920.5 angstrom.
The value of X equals 0.9496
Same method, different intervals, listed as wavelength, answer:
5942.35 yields 0.9537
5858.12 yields 0.9285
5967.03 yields 1.073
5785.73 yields 0.8021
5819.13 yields 0.9787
